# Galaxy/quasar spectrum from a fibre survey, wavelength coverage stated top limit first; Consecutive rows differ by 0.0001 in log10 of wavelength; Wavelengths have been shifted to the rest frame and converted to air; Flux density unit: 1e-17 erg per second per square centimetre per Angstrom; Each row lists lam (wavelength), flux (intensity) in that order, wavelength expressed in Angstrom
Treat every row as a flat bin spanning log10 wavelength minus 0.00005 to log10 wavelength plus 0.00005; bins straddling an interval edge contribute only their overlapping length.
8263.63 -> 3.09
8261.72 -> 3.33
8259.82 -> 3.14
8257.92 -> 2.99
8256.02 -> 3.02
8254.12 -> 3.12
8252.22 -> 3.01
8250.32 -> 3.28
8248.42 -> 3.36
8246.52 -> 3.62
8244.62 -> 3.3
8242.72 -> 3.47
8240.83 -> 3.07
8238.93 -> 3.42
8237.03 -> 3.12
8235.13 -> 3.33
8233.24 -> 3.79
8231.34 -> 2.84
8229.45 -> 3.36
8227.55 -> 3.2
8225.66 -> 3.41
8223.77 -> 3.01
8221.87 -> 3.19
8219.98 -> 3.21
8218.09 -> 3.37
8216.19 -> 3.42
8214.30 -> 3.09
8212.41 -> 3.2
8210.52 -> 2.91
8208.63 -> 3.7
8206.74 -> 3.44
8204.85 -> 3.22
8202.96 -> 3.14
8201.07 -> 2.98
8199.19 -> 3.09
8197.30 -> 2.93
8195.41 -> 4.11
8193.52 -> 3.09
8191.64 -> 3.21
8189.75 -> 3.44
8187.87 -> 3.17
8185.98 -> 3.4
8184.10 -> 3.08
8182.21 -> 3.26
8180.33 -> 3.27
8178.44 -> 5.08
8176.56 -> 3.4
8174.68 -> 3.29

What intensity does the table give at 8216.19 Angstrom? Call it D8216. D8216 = 3.42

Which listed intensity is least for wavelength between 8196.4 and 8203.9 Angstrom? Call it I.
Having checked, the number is 2.93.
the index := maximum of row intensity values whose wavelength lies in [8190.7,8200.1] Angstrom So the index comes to 4.11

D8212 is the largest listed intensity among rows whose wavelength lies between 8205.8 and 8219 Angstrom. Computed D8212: 3.7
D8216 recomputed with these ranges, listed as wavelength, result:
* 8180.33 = 3.27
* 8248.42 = 3.36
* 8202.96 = 3.14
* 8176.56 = 3.4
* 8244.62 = 3.3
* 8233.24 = 3.79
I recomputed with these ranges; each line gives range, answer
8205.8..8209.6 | 3.44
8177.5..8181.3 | 3.27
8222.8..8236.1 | 2.84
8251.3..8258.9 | 2.99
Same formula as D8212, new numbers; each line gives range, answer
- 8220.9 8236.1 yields 3.79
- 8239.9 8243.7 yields 3.47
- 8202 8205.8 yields 3.22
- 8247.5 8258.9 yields 3.36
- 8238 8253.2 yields 3.62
